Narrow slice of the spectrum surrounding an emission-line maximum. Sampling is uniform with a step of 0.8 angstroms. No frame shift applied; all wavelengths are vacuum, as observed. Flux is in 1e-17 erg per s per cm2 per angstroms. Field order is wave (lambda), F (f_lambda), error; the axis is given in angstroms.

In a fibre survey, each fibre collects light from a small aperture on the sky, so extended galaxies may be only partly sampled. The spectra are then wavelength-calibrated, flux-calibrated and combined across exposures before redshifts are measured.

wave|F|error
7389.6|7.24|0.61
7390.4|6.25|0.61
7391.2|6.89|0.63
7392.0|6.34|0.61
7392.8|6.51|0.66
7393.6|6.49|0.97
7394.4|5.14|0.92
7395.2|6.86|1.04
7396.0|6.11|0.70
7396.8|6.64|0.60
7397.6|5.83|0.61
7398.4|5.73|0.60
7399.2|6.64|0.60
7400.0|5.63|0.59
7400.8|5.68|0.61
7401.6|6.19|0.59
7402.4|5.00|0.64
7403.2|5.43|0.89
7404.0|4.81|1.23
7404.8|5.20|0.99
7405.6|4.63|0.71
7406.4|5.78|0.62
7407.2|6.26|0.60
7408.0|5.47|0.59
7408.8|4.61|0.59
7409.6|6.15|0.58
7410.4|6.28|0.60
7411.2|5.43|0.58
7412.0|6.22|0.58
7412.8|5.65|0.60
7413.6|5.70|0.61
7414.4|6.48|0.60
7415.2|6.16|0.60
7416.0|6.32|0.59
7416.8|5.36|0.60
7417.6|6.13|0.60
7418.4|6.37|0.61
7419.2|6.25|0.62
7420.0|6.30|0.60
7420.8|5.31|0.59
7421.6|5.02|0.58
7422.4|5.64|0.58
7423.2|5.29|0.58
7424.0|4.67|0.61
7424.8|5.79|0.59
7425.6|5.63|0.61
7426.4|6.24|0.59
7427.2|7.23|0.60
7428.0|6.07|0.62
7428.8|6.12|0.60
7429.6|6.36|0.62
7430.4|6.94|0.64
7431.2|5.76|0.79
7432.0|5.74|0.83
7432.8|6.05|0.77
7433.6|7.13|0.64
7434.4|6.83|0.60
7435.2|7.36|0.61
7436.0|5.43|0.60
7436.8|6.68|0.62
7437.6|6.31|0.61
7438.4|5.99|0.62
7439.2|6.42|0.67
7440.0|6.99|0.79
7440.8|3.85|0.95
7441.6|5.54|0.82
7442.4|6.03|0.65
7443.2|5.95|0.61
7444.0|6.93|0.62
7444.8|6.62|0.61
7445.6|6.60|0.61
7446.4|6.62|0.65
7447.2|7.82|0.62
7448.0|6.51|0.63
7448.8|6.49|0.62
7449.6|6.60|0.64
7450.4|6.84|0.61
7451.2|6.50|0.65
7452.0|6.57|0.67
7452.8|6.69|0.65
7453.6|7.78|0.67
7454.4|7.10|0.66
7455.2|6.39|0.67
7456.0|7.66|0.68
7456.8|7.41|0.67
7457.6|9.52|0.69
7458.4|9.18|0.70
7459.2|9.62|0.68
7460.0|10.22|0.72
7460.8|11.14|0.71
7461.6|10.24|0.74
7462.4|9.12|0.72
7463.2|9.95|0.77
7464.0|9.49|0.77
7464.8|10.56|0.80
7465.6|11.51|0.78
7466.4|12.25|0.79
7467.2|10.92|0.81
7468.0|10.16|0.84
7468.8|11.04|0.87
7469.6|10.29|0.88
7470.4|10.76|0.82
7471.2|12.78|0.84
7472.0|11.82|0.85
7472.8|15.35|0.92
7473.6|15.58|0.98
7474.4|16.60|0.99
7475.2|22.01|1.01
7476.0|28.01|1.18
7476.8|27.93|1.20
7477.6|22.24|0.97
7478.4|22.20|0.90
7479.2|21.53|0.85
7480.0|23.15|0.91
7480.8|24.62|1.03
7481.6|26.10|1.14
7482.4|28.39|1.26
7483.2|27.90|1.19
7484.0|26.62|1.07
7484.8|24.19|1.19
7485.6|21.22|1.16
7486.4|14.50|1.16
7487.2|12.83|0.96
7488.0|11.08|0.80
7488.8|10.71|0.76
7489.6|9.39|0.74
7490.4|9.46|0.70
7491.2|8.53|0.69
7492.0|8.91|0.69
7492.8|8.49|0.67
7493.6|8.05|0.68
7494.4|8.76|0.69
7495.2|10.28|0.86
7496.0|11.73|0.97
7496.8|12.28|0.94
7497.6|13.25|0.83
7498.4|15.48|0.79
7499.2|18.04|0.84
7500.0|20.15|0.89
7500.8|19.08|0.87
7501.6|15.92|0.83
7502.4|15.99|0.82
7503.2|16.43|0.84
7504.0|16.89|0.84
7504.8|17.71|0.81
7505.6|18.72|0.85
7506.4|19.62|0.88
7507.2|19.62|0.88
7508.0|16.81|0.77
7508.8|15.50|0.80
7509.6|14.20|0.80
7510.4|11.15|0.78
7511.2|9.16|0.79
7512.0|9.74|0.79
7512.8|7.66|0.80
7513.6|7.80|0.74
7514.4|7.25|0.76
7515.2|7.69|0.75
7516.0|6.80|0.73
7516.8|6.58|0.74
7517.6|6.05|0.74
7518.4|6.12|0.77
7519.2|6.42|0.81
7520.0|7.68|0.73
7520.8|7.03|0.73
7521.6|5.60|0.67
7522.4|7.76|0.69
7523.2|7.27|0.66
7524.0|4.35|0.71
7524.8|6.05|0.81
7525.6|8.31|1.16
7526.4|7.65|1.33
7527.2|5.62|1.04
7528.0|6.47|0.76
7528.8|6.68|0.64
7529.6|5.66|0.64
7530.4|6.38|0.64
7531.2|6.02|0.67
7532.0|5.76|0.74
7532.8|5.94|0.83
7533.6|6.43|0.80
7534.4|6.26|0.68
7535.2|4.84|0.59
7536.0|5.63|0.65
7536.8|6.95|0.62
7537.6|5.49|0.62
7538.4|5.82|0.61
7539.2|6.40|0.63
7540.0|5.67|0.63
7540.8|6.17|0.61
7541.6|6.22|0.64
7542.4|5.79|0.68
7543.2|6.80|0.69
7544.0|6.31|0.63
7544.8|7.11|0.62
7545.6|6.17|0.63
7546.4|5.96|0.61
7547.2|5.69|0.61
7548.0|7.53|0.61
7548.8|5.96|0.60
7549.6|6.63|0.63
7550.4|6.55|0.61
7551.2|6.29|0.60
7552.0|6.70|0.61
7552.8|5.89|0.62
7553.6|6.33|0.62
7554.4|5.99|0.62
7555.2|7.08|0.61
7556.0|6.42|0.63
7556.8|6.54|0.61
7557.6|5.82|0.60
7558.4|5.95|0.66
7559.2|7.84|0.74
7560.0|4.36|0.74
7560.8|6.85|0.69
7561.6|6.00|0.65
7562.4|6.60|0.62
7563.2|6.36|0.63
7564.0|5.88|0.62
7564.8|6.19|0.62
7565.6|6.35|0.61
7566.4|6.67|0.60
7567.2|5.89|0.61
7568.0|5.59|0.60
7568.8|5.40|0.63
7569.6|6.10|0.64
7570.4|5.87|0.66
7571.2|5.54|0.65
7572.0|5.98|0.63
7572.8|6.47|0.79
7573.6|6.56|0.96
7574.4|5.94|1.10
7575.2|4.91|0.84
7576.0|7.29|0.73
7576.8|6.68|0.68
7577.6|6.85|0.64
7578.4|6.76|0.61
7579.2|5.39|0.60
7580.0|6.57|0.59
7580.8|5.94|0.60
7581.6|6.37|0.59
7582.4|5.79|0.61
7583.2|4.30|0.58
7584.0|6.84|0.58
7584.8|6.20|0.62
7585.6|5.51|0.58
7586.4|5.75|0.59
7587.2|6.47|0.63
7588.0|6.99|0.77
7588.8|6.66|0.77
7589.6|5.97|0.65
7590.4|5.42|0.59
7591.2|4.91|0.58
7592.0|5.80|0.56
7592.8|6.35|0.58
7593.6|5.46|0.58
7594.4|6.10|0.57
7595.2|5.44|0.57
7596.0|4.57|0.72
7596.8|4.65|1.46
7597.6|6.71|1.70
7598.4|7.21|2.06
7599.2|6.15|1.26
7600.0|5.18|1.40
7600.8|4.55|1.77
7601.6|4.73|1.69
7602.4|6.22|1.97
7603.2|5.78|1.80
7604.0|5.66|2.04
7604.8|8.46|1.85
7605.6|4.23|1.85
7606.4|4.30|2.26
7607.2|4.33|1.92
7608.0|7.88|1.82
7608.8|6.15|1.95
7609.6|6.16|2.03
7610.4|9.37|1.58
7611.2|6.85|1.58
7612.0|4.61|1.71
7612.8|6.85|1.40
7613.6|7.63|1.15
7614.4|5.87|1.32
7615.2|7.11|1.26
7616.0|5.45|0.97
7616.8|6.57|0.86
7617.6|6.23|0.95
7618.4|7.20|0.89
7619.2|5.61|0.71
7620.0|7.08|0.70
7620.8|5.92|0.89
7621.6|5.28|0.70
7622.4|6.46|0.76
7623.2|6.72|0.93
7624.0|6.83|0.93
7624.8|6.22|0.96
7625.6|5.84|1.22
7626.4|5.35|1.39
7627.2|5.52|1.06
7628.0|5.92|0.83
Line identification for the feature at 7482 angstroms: H-alpha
